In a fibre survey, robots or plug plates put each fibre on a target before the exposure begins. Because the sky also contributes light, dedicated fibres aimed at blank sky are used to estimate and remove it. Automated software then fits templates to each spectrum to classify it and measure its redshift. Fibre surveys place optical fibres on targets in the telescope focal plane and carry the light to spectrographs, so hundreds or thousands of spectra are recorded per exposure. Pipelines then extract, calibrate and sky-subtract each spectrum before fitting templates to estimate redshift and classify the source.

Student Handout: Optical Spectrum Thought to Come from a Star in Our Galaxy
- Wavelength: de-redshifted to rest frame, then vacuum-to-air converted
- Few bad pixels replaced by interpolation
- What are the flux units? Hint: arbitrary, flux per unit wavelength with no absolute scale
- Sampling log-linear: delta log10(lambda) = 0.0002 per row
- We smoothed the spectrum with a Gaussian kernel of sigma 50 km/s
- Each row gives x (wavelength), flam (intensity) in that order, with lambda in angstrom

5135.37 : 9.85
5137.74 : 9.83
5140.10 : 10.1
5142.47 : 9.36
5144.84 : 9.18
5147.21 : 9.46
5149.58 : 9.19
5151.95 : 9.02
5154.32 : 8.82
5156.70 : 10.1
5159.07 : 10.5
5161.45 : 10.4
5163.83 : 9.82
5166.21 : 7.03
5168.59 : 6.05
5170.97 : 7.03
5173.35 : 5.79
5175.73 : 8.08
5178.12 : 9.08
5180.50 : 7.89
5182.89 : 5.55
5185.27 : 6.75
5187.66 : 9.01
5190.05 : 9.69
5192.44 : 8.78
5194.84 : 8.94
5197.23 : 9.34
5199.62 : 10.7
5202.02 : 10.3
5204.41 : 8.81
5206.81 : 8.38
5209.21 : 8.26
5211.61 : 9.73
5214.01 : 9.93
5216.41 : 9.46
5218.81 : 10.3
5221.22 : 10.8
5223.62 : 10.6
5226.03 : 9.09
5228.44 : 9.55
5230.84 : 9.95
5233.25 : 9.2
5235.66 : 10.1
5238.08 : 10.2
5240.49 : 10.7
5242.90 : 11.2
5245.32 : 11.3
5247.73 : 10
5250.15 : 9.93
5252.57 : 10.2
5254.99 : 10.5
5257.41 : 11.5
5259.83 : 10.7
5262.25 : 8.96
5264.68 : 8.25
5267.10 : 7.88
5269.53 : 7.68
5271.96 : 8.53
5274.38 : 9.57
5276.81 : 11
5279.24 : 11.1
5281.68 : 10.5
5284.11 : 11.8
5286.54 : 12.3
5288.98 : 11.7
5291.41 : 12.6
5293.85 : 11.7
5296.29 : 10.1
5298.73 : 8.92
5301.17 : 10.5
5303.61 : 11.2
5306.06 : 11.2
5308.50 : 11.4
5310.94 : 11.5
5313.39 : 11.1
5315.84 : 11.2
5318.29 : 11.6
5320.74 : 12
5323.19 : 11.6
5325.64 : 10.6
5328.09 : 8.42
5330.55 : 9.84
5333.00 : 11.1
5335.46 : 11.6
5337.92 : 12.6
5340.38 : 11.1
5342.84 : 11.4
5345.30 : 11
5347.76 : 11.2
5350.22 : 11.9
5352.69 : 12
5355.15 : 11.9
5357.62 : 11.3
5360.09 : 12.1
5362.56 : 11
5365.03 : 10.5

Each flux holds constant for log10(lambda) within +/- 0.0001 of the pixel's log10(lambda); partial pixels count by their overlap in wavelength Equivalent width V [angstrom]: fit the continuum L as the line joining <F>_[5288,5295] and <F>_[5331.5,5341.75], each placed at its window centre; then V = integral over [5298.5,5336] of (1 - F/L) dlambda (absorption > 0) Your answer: 2.72 angstrom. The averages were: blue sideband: 12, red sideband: 11.5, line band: 10.9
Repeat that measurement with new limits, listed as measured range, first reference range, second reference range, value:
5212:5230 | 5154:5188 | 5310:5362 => -1.8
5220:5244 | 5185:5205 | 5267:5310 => -0.8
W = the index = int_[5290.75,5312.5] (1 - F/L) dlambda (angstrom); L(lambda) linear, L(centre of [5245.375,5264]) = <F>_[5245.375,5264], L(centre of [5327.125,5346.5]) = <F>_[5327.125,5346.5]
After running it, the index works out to -0.7 angstrom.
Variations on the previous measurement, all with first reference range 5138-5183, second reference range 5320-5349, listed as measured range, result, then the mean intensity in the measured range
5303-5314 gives -0.6 angstrom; 11.3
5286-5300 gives -1.0 angstrom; 11.2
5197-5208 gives -0.4 angstrom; 9.52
